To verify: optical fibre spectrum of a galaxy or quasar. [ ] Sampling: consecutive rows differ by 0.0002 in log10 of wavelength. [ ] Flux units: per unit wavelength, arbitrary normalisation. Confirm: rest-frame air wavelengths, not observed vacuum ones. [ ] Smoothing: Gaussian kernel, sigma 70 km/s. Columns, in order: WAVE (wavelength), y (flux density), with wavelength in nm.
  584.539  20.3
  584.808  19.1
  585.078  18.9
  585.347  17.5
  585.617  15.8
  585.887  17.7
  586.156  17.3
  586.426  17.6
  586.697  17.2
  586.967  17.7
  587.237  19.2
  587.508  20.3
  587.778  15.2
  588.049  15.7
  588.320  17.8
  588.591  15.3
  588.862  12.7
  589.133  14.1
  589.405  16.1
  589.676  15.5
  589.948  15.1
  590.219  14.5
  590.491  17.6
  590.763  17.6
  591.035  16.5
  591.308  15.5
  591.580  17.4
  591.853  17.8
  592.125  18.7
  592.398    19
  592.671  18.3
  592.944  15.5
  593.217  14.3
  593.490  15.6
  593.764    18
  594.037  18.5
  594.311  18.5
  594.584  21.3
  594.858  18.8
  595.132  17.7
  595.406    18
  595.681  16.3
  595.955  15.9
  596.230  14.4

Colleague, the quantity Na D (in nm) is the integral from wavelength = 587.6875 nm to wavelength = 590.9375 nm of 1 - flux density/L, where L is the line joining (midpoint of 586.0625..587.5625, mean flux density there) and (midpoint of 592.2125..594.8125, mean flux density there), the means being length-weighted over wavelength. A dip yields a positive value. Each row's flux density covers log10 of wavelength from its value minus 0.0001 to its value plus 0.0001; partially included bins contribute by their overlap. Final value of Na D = 0.43 nm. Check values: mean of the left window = 18.1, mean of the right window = 17.7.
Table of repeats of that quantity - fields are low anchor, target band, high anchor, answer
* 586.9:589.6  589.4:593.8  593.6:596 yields 0.17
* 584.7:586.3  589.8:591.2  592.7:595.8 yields 0.11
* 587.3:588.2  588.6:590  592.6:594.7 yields 0.21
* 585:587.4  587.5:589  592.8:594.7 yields 0.15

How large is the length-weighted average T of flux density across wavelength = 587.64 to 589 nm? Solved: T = 15.4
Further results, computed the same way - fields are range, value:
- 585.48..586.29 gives 16.9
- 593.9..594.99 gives 19.3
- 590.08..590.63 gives 16.1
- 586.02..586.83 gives 17.4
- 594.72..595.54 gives 18.2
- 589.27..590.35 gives 15.3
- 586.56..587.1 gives 17.4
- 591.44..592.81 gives 18.2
